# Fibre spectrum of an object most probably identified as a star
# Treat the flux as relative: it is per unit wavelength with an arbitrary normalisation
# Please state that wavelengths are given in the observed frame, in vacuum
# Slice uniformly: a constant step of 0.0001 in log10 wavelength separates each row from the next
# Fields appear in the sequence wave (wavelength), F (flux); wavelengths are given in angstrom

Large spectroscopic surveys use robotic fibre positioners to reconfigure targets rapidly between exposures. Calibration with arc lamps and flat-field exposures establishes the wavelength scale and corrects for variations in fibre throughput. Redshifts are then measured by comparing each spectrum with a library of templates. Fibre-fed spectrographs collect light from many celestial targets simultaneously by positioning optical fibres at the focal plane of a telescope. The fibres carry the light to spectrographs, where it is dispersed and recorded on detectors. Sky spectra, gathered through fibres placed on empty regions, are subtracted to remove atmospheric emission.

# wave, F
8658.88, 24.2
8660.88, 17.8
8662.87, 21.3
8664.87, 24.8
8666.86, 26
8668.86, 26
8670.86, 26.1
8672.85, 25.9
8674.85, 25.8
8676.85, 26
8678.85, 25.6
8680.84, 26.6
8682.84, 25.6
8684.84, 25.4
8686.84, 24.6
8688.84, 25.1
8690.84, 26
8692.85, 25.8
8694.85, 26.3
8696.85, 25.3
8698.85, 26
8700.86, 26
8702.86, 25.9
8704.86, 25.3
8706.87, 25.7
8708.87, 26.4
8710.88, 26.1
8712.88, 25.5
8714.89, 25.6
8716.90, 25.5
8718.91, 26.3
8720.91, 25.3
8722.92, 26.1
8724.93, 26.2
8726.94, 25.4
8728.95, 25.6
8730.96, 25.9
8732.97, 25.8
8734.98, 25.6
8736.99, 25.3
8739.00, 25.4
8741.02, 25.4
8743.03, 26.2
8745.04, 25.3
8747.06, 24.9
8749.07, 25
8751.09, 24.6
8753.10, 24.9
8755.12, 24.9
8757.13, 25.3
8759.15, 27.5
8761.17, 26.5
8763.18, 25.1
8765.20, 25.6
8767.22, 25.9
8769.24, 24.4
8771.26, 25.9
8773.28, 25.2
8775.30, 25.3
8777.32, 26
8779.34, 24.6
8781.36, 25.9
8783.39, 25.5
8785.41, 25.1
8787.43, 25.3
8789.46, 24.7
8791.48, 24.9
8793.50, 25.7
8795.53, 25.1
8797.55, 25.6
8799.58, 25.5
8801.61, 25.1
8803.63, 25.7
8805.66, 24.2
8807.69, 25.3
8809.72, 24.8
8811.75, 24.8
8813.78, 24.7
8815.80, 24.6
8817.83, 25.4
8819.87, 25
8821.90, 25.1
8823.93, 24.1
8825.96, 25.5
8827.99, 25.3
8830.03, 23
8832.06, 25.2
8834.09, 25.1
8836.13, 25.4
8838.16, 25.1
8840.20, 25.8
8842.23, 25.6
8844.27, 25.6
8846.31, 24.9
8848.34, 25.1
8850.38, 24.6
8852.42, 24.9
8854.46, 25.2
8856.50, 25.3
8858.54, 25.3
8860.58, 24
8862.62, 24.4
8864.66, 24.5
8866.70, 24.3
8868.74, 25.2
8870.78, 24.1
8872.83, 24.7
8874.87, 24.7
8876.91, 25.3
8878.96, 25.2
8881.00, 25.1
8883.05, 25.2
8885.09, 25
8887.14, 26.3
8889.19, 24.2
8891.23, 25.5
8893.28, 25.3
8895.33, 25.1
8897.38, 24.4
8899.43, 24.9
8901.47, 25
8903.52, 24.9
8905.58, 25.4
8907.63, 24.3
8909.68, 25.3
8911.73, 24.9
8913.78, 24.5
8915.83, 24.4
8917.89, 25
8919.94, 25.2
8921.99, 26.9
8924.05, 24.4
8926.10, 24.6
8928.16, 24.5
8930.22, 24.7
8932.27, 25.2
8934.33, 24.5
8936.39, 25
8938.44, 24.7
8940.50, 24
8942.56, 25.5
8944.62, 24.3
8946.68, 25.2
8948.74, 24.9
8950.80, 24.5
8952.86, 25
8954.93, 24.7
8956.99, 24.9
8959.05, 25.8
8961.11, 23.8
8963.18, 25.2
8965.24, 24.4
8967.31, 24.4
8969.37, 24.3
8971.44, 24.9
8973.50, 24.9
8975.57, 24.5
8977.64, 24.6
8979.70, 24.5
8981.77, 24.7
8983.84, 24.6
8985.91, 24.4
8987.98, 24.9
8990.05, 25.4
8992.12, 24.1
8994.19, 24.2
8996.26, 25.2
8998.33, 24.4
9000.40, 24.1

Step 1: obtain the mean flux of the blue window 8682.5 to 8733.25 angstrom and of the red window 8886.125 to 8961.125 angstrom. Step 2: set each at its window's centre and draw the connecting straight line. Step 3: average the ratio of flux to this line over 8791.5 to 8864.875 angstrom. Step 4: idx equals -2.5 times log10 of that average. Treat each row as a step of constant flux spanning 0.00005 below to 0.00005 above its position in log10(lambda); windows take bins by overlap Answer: 0.01 mag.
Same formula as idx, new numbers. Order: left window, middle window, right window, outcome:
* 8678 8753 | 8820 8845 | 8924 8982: 0.005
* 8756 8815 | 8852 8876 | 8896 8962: 0.016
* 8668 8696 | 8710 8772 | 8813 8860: -0.004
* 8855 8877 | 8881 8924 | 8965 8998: -0.017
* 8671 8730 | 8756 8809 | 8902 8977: 0.001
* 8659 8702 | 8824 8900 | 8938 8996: -0.005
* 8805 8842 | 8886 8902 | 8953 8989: -0.012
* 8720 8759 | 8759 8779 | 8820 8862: -0.013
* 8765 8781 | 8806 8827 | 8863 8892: 0.012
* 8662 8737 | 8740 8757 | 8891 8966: 0.014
